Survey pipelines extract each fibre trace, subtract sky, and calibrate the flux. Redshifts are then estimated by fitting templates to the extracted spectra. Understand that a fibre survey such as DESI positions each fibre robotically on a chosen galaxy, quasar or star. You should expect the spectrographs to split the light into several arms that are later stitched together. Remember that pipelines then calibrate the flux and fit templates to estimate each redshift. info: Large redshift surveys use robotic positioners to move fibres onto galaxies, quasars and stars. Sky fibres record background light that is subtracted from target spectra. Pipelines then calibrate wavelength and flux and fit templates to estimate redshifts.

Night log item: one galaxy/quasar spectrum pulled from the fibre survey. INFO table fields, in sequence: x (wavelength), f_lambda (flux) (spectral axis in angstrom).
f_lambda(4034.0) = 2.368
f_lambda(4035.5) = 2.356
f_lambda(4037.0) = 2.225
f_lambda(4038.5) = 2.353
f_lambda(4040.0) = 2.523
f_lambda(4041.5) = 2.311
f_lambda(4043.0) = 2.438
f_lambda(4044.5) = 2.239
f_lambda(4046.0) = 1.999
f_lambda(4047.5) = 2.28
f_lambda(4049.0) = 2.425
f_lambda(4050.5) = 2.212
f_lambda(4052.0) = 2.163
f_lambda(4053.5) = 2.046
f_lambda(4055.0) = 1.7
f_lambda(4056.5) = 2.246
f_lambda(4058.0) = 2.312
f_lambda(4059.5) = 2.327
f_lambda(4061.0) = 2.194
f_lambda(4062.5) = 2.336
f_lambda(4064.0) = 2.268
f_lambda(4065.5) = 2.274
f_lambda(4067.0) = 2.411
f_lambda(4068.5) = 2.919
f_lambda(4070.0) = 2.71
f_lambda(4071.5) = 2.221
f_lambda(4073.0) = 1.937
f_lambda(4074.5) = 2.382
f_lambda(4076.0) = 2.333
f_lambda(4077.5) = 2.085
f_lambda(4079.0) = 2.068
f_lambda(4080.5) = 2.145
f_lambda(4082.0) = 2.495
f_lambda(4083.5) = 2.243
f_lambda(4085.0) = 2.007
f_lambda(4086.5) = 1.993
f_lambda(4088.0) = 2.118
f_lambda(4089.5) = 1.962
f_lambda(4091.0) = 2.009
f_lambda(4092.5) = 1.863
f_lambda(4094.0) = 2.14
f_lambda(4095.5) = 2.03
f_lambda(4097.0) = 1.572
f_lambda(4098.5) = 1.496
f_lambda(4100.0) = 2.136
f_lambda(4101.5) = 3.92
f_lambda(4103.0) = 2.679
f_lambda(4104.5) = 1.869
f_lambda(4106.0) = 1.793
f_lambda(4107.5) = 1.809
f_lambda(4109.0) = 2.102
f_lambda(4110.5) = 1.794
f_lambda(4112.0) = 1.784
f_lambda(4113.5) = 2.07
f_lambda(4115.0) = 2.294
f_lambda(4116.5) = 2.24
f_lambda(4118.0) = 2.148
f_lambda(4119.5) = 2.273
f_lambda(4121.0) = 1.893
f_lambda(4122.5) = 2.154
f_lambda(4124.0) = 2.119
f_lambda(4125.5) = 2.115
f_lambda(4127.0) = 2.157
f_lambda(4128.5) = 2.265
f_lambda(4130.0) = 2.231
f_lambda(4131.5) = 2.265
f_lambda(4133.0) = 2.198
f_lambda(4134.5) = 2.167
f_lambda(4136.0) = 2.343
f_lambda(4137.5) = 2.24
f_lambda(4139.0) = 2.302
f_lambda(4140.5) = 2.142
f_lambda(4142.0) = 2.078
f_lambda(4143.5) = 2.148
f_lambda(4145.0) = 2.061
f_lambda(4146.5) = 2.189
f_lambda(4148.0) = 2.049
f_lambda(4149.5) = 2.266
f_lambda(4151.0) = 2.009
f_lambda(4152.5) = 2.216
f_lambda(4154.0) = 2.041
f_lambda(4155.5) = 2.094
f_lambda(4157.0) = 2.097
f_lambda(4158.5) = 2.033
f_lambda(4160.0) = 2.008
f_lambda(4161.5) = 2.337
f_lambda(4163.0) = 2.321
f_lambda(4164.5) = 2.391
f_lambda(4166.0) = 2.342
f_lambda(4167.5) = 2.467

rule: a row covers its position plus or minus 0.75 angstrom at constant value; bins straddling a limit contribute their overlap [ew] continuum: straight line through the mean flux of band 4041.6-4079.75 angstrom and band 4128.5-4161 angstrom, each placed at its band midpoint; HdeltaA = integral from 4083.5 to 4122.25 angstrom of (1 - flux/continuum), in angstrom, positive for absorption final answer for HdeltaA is 2.18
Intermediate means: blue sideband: 2.26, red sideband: 2.16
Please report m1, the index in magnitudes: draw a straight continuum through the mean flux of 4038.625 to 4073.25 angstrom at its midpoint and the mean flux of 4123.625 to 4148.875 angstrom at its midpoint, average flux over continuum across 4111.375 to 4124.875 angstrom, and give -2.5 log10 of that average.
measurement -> 0.05 mag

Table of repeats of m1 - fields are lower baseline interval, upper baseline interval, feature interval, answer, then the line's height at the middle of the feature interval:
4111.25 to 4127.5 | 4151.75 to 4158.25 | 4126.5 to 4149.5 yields -0.04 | 2.11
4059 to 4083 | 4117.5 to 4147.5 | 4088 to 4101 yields 0.16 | 2.26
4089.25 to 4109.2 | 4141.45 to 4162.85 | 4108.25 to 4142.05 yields -0.02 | 2.11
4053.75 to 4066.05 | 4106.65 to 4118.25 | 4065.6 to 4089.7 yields -0.06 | 2.14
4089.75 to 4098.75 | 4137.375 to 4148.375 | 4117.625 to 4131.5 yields -0.06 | 2.05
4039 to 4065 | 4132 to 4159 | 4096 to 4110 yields 0.02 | 2.19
